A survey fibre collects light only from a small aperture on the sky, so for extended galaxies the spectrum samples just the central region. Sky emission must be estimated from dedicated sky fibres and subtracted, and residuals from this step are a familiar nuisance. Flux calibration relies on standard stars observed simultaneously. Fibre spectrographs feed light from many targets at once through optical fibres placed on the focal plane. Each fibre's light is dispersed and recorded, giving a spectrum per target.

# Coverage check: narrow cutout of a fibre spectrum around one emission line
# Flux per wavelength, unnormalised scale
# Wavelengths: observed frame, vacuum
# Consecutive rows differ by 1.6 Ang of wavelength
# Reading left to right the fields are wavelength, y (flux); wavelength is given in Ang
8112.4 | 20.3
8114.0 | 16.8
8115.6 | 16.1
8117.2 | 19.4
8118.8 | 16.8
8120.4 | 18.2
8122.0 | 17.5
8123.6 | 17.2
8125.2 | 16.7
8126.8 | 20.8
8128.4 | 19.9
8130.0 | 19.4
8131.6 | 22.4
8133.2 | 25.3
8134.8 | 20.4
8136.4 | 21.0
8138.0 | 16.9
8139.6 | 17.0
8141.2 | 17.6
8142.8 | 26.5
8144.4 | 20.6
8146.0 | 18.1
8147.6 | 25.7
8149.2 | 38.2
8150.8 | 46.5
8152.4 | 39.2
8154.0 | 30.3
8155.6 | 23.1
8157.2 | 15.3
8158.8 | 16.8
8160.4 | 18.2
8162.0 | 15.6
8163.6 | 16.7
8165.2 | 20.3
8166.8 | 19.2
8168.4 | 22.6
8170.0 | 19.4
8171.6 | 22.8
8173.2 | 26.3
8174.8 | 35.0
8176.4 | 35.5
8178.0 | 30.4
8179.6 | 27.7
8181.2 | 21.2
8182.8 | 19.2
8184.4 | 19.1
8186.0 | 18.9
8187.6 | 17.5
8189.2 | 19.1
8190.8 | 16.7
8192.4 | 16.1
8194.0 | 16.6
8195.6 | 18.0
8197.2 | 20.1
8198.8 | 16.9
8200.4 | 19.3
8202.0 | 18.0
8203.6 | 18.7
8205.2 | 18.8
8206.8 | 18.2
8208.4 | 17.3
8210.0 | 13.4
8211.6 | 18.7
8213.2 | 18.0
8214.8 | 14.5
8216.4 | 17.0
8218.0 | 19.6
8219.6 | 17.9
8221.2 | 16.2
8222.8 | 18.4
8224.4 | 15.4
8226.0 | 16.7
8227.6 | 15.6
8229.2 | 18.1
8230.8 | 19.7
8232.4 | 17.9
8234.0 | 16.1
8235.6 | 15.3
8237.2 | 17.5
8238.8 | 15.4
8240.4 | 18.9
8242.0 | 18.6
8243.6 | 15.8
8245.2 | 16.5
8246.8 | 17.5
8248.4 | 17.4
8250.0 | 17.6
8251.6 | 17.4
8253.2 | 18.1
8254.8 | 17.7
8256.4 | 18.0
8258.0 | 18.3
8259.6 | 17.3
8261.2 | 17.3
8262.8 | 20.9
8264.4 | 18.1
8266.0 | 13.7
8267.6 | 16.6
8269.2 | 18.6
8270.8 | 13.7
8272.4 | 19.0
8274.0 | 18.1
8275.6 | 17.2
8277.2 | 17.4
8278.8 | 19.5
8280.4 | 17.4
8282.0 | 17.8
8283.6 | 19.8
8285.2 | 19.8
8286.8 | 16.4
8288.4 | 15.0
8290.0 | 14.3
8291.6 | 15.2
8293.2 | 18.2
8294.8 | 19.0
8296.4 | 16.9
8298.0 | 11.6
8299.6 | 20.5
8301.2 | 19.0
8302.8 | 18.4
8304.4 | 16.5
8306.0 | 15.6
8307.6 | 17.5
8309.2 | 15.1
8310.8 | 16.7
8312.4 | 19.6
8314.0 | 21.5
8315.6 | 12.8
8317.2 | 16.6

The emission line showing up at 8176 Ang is [N II] 6583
